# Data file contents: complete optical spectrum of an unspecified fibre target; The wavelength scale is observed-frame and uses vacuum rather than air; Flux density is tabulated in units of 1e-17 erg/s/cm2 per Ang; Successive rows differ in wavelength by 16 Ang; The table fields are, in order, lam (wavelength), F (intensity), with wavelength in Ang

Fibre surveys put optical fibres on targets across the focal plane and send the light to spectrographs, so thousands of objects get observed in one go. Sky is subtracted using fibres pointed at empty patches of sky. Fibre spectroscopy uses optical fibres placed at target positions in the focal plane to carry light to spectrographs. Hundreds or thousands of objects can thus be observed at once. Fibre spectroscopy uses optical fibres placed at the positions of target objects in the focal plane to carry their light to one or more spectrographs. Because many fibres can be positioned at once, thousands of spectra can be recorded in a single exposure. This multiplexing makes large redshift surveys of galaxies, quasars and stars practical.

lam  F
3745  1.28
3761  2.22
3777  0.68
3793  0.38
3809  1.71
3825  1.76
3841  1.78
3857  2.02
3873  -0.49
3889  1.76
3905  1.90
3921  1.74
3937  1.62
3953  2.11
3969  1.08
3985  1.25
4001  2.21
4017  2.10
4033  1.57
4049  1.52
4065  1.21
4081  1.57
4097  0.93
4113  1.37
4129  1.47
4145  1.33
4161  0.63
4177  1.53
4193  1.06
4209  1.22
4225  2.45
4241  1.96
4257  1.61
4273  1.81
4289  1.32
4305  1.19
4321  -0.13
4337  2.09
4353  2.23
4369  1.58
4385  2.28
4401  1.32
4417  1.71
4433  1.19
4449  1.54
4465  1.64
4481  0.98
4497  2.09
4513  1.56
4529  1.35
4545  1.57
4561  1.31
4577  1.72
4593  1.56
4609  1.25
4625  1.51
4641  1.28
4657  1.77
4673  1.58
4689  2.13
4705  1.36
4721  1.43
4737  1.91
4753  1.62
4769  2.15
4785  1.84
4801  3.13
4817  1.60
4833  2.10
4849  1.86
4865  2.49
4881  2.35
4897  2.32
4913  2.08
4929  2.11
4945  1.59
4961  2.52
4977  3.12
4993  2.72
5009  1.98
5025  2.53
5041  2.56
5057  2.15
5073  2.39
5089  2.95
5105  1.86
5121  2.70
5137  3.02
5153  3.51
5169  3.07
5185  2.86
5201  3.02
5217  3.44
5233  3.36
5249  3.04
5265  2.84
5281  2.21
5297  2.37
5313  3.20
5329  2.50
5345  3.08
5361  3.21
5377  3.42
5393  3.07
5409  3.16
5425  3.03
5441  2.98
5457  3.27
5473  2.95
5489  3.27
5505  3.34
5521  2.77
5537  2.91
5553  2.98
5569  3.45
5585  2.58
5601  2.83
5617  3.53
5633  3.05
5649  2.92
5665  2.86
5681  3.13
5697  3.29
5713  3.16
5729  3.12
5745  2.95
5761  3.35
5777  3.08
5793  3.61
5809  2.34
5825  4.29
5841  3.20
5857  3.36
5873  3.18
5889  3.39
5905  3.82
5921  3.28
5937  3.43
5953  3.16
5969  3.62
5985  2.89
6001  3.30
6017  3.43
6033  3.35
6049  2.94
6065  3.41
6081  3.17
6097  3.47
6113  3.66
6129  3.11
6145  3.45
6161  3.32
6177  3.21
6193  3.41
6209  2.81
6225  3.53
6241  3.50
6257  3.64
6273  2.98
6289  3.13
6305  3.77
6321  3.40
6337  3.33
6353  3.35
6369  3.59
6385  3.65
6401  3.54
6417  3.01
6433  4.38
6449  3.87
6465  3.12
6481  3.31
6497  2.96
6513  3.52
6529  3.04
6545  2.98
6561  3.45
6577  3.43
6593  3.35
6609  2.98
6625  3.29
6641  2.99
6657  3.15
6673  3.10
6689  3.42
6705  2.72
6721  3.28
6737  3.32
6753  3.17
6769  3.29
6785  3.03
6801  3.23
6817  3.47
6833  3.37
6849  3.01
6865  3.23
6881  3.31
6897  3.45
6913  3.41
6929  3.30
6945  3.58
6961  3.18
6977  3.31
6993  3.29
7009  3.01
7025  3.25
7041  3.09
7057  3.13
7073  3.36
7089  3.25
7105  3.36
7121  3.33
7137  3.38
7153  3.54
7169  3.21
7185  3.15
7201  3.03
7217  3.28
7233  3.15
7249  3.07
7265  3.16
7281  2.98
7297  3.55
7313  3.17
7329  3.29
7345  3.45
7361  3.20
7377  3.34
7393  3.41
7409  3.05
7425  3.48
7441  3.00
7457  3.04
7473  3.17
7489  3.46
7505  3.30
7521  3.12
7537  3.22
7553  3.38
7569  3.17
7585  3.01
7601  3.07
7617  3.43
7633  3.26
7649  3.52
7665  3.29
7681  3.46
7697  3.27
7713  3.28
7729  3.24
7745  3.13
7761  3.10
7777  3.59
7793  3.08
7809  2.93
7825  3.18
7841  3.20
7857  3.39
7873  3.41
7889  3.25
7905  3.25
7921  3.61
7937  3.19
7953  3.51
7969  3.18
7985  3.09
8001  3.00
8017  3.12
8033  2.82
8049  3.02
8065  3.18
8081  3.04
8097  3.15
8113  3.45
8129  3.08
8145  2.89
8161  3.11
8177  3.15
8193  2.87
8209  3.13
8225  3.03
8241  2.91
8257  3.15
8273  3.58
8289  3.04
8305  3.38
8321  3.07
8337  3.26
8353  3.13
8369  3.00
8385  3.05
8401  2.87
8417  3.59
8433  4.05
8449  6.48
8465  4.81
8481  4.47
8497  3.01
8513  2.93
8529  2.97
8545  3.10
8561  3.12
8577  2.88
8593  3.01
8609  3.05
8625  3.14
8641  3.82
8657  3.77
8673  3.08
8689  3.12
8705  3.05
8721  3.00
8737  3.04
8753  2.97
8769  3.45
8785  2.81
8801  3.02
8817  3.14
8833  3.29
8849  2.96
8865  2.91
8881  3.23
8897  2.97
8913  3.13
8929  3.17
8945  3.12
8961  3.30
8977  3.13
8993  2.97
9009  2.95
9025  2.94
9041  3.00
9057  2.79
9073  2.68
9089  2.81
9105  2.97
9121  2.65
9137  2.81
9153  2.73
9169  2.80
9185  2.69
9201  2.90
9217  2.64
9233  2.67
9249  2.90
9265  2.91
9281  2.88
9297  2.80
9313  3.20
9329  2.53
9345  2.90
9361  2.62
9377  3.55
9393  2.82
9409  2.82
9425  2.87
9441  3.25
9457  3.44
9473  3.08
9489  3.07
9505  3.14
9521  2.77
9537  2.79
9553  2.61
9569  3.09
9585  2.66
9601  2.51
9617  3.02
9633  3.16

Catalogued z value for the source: 0.287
